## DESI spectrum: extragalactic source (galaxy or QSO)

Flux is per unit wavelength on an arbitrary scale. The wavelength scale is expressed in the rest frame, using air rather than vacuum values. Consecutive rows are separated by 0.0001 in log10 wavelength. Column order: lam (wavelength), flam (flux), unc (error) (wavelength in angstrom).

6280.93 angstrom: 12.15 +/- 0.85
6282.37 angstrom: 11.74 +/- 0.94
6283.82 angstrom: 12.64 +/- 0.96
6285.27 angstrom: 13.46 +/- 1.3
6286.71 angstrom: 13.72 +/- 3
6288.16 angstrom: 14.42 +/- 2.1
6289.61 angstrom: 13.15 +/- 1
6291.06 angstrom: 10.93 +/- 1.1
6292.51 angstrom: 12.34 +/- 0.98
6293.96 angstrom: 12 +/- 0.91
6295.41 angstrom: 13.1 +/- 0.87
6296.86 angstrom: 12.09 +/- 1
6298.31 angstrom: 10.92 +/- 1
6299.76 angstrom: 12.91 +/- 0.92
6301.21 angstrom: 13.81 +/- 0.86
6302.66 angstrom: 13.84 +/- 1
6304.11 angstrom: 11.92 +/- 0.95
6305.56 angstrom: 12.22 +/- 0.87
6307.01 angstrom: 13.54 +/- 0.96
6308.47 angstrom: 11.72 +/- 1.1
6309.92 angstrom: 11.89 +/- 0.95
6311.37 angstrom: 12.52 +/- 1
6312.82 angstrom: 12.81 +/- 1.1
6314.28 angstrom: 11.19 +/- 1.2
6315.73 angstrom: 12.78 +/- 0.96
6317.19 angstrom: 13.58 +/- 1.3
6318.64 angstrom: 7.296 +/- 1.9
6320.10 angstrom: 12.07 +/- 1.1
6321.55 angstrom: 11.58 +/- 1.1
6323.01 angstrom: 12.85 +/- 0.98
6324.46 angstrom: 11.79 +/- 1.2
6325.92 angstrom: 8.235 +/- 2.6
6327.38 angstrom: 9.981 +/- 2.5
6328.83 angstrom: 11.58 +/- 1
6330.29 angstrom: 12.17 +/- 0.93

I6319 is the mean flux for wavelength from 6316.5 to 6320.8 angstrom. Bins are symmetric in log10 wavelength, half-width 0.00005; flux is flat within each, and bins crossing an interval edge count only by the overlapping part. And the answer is 11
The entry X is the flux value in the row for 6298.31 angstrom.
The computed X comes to 10.92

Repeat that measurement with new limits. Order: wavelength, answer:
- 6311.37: 12.52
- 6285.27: 13.46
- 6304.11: 11.92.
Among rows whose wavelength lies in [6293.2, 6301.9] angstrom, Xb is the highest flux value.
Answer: 13.81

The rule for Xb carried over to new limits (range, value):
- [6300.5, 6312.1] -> 13.84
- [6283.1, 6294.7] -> 14.42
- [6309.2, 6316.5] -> 12.81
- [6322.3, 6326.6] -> 12.85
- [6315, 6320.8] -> 13.58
